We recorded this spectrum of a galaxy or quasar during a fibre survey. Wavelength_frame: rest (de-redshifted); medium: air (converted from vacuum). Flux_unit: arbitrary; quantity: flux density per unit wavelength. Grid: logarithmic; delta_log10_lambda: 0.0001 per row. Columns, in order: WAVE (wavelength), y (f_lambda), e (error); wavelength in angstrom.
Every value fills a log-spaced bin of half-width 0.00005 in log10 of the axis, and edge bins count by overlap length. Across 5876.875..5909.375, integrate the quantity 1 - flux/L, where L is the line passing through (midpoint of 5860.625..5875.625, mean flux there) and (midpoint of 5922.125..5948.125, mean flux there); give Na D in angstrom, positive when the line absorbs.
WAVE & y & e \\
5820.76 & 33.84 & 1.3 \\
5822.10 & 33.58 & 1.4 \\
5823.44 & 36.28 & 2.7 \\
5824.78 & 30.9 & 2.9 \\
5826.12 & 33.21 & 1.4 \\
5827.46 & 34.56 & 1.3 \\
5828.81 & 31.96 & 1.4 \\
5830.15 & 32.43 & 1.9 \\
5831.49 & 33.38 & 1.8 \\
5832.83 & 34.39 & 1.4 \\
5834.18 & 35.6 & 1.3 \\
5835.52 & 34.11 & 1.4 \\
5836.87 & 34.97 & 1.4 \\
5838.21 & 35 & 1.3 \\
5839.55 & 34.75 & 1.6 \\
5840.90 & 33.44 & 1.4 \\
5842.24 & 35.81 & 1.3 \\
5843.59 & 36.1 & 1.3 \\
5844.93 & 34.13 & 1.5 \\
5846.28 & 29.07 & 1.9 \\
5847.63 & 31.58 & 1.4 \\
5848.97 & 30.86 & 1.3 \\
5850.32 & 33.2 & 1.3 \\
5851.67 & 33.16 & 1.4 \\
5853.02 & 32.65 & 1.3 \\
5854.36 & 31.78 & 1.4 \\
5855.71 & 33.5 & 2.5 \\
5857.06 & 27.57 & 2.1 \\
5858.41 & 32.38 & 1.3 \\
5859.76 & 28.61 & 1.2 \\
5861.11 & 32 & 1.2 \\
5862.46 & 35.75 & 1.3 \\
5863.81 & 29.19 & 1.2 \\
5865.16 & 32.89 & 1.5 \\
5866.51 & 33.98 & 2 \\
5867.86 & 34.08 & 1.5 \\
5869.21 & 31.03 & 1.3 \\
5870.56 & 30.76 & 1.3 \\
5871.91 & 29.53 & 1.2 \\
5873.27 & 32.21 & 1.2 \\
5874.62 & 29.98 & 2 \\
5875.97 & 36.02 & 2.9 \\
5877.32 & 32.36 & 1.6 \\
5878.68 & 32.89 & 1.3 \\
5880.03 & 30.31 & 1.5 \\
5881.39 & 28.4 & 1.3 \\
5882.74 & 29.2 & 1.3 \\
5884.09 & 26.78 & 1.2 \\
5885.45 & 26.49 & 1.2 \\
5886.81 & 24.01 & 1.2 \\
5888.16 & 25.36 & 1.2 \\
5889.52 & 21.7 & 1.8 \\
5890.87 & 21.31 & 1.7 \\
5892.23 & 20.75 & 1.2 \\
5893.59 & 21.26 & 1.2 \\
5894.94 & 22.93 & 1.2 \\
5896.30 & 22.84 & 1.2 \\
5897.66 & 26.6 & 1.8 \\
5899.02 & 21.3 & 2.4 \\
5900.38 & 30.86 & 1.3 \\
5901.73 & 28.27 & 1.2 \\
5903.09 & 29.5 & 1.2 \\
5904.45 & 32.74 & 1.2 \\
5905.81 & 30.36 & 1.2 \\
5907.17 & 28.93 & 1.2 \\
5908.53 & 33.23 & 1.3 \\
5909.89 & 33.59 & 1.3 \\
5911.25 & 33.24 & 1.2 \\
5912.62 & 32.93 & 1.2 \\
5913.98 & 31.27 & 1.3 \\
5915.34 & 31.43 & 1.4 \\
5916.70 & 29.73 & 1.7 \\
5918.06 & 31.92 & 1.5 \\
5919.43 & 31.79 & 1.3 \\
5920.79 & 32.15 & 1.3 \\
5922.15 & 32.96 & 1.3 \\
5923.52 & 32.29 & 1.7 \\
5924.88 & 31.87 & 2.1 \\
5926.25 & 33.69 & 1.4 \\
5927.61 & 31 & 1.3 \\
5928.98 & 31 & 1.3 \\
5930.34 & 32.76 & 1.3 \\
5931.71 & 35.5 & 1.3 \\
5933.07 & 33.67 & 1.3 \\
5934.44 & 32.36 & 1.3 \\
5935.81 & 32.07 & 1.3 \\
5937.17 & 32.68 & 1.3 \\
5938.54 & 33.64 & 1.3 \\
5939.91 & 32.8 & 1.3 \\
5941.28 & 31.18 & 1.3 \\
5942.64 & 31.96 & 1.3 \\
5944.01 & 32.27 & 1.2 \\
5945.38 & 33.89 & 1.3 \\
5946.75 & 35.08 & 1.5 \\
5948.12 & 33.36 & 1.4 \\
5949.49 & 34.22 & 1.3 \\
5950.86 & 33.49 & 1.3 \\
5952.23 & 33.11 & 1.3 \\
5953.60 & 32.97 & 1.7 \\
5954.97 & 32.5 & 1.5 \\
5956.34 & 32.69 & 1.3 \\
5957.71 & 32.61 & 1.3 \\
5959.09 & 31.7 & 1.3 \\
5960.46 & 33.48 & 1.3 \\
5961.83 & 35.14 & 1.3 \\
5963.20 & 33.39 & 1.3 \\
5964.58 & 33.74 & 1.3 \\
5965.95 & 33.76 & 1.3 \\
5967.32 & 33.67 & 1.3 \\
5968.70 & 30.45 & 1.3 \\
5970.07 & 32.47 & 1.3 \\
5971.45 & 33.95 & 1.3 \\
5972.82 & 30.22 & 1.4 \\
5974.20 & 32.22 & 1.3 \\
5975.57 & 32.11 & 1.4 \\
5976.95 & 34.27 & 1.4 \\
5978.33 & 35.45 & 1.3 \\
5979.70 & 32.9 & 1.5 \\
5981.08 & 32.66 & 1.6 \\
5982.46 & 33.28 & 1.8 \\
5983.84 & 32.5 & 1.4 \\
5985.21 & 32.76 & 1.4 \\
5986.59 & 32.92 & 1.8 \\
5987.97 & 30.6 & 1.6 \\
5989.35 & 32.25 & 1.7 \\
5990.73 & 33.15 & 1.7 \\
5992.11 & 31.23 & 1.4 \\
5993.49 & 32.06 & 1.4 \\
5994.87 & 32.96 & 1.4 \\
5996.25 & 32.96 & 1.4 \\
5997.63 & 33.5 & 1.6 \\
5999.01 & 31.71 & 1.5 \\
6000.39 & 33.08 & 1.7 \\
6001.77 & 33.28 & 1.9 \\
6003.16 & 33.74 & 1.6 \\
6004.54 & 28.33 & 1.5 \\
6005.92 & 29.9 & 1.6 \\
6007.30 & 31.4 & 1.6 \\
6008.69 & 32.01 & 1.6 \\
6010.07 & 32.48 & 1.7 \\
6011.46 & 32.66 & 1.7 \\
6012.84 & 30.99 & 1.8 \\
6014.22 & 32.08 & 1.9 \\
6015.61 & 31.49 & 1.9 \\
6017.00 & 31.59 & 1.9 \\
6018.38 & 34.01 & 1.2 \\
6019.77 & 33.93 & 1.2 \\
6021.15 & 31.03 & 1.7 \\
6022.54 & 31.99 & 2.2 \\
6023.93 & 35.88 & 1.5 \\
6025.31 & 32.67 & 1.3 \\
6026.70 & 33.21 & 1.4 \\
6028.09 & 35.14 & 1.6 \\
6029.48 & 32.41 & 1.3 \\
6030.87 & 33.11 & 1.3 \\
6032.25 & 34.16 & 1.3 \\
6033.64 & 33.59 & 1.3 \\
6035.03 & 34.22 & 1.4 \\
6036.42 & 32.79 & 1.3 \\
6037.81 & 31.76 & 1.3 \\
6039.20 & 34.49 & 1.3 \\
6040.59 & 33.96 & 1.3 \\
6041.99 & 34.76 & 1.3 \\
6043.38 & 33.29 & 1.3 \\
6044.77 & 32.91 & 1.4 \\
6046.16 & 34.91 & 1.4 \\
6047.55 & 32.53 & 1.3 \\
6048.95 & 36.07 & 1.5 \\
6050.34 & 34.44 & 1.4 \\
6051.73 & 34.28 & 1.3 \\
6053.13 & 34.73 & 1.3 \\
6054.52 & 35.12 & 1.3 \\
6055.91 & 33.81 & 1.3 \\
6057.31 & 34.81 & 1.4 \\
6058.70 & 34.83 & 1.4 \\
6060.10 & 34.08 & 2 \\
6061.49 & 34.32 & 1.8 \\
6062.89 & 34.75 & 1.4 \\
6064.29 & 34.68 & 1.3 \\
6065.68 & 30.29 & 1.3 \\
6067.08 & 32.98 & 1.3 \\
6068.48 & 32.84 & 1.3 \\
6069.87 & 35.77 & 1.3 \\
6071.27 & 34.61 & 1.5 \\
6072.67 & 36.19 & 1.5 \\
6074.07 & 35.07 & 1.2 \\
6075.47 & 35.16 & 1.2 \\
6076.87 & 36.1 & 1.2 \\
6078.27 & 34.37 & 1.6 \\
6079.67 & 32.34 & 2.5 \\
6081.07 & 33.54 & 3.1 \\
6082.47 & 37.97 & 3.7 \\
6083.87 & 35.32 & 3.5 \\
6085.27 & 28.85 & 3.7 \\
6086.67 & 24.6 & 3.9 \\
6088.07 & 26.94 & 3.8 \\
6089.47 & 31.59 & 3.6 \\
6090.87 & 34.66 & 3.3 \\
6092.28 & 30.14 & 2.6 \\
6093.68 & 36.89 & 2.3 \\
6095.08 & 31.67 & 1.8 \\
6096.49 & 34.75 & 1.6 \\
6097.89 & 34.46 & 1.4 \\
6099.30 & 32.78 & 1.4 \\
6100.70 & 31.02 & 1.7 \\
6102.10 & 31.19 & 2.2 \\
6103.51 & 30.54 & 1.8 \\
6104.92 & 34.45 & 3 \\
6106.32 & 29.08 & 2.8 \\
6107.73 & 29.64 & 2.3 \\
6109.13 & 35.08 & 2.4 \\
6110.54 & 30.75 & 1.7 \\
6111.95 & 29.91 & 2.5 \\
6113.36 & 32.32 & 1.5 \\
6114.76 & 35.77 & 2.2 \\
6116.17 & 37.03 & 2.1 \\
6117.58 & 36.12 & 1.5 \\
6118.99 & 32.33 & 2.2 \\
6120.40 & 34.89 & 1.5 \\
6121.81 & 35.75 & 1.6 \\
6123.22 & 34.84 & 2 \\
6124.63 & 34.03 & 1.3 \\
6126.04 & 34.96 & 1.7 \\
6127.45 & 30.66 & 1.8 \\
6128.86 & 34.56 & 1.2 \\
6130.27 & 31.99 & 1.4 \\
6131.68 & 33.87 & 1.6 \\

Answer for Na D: 5.3 angstrom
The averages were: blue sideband 32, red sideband 32.8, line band 27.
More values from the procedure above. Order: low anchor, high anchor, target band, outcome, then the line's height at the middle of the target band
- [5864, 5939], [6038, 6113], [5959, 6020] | -1.7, 31.7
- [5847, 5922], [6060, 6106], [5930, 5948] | -1.4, 30.7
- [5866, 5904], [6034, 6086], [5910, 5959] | -4.9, 29.6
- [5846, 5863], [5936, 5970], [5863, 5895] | 3.4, 32.1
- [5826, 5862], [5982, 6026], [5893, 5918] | 2.8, 32.7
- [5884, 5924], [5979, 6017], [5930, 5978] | -4.3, 30.4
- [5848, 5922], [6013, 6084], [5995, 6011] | 0.3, 32.8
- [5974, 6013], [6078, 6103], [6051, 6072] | -1.1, 32.4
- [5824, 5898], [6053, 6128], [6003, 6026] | 0.3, 32.5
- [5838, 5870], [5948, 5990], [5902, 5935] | 0.7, 32.8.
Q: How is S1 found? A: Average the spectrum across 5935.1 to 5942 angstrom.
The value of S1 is 32.5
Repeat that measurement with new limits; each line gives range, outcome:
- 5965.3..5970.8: 32.6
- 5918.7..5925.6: 32.2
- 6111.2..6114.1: 31.2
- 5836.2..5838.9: 35.1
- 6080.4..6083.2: 35.8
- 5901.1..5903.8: 28.9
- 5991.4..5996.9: 32.3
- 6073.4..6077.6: 35.4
